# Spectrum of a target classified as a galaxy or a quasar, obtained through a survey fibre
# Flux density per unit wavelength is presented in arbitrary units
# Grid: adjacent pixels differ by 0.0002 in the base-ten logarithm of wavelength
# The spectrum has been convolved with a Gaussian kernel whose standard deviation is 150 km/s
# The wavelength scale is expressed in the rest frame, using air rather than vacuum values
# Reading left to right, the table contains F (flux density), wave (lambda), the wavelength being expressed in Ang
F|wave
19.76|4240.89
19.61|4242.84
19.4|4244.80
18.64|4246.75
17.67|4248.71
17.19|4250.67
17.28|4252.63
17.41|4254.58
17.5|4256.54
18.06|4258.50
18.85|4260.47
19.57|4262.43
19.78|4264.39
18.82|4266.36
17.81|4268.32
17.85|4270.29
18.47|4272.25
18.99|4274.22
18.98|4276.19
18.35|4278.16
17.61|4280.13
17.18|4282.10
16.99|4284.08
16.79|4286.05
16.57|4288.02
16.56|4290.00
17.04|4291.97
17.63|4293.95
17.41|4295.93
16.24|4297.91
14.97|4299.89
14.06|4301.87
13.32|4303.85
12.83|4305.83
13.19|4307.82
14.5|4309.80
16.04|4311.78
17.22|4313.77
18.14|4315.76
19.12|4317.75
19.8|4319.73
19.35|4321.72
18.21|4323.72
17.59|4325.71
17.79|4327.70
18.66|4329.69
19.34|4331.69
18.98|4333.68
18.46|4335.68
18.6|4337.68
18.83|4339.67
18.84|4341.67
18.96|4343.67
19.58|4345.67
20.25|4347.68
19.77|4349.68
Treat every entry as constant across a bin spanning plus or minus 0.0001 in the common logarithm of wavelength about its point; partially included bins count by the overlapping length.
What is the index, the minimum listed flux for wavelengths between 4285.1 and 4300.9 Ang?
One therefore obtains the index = 14.97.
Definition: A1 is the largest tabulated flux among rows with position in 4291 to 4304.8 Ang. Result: 17.63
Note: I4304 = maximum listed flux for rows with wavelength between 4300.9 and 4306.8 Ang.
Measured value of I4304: 14.06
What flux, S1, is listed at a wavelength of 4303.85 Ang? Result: 13.32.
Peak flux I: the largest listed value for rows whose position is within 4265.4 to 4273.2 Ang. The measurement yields 18.82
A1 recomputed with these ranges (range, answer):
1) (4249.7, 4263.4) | 19.57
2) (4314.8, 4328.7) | 19.8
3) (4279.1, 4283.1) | 17.61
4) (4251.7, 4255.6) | 17.41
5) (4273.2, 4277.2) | 18.99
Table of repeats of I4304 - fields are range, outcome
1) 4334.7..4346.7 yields 19.58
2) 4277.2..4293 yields 18.35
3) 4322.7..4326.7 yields 18.21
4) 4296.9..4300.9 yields 16.24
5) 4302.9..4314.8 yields 17.22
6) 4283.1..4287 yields 16.99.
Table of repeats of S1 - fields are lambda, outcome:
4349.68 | 19.77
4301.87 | 14.06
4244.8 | 19.4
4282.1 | 17.18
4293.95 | 17.63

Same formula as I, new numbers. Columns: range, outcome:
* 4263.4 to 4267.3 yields 19.78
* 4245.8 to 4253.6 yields 18.64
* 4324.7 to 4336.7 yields 19.34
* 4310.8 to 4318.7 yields 19.12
